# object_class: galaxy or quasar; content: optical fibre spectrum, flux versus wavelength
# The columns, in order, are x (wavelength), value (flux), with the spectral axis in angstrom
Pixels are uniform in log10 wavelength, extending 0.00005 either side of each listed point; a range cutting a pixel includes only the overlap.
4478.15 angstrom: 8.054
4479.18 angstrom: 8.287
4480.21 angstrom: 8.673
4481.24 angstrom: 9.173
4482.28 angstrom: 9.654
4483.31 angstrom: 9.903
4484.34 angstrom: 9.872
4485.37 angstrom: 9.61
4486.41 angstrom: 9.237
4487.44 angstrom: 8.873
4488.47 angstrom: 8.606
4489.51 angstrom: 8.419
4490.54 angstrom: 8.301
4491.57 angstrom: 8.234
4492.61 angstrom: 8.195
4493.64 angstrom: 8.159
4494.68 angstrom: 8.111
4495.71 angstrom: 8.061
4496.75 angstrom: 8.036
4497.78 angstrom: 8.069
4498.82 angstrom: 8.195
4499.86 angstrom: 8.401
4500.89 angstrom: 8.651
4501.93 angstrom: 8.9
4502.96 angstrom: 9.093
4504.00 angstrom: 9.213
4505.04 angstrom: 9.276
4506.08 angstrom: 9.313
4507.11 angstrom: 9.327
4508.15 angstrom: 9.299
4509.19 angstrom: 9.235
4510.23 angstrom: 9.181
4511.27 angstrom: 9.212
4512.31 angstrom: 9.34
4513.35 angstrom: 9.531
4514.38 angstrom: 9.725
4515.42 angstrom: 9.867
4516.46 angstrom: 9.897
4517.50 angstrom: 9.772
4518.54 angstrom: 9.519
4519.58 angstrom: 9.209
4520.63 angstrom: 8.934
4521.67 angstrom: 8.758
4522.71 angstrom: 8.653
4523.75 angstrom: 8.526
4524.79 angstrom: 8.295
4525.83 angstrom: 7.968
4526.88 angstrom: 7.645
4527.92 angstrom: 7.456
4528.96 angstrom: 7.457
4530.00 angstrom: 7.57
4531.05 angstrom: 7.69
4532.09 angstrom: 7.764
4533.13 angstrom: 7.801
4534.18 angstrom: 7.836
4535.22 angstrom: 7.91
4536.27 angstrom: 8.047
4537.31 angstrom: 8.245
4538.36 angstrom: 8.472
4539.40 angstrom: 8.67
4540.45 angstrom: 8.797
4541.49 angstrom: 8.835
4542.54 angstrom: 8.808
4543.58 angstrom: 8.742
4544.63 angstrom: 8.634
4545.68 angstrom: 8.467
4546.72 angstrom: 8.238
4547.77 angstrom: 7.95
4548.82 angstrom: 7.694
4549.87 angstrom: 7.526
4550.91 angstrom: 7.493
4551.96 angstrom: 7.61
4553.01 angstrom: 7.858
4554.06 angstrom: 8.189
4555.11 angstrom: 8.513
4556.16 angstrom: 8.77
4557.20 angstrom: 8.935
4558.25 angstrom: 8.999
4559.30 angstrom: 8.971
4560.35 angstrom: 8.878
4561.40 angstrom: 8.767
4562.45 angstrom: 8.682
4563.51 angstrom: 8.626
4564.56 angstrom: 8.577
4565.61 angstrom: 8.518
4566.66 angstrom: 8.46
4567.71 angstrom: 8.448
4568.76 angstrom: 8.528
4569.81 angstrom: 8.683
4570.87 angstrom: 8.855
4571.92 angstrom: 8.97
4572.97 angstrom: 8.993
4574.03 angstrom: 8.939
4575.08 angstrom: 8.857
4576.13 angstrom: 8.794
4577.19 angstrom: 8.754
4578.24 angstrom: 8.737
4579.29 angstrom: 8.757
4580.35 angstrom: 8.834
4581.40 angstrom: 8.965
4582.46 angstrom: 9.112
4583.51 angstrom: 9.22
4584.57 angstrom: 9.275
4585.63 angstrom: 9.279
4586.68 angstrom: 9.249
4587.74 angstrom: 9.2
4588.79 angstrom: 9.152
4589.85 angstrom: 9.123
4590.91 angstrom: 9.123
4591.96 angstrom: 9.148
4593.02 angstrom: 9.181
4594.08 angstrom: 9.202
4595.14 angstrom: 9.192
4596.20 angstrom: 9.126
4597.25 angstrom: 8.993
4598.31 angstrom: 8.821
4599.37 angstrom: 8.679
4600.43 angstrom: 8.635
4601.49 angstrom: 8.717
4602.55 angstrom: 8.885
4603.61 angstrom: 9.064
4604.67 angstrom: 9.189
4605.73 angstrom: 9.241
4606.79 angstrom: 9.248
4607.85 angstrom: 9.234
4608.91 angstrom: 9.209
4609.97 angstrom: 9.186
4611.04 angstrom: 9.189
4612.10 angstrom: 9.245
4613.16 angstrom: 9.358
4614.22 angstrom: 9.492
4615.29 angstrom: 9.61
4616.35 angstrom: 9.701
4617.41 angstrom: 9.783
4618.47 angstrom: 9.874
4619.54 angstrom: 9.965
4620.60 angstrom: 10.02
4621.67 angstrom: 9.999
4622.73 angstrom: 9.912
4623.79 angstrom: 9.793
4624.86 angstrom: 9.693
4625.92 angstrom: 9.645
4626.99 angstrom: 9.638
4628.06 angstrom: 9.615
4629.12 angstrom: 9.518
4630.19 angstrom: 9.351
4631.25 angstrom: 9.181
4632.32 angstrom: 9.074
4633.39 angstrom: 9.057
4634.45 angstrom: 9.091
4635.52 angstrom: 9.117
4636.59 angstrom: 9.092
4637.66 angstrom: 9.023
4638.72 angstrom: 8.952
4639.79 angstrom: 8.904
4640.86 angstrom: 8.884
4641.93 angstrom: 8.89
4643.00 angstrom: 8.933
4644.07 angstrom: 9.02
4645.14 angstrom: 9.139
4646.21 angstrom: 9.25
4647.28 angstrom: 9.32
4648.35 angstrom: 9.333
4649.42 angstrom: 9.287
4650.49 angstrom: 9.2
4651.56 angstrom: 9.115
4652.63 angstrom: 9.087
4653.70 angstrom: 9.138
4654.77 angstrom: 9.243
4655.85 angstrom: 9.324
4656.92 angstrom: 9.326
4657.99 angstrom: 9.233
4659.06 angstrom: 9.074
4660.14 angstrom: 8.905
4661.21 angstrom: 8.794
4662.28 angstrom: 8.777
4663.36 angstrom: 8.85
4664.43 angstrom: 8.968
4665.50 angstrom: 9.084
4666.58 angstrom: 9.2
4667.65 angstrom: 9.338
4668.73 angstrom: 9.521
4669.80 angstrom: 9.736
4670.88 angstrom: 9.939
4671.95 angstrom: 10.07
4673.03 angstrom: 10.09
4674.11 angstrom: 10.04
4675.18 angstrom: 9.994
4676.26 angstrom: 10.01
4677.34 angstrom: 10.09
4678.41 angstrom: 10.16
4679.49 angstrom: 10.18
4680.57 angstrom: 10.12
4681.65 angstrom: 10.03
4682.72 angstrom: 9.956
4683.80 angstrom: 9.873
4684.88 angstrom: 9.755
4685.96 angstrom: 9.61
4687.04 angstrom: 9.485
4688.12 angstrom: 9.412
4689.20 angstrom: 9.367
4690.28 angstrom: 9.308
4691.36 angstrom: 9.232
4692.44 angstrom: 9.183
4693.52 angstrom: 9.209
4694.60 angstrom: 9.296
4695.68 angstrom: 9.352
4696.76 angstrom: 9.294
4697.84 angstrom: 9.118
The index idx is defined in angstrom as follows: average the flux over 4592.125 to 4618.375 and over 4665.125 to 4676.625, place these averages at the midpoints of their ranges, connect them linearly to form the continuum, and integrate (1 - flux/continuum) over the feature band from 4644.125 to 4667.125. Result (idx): 1.1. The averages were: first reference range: 9.19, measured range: 9.13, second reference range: 9.73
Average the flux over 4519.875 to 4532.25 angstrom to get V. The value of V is 8.09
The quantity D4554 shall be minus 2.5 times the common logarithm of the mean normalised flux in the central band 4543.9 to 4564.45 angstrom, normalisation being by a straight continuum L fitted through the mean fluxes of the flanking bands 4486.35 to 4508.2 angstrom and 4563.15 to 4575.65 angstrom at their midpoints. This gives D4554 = 0.04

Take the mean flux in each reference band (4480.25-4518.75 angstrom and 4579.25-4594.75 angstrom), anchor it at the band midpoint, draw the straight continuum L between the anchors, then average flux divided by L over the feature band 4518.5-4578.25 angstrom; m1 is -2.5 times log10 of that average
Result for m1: 0.08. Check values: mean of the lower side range 9.01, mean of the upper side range 9.13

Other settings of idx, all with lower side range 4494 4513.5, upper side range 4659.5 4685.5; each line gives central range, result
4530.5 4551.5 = 1.96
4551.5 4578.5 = 1.43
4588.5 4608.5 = 0.52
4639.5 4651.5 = 0.51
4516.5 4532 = 0.90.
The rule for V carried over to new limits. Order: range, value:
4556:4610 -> 8.94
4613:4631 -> 9.7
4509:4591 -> 8.65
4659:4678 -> 9.49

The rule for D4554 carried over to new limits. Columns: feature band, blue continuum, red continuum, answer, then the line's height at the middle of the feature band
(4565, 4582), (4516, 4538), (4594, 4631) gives 0.02 mag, 8.9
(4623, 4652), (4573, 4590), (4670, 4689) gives 0.03 mag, 9.53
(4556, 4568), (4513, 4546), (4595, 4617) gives 0.01 mag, 8.8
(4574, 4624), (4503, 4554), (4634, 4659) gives -0.04 mag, 8.9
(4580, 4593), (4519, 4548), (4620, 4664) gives -0.05 mag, 8.74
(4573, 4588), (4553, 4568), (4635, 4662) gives -0.03 mag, 8.75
